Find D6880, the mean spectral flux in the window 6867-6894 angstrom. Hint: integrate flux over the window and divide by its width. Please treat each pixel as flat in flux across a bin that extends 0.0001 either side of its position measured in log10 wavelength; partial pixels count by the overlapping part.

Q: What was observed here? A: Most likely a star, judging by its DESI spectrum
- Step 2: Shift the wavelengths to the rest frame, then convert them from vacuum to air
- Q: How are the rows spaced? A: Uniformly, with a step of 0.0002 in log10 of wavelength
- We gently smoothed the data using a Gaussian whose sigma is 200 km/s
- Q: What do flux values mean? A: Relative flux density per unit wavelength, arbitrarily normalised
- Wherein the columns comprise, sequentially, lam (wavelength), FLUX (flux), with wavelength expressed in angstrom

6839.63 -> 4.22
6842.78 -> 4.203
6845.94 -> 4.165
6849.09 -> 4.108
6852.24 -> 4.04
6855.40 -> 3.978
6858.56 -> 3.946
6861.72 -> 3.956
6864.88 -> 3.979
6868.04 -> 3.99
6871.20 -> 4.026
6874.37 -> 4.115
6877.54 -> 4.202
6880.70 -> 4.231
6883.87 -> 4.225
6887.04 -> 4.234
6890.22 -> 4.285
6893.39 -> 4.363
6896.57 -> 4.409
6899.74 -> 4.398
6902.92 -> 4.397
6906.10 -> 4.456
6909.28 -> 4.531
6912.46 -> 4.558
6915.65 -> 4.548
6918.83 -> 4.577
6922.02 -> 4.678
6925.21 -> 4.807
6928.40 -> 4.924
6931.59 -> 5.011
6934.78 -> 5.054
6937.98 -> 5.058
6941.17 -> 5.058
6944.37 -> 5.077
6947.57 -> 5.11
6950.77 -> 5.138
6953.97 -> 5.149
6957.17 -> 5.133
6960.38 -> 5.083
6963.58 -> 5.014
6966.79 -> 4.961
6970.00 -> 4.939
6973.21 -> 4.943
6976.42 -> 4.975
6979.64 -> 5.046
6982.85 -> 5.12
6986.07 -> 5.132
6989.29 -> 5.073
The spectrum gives 4.18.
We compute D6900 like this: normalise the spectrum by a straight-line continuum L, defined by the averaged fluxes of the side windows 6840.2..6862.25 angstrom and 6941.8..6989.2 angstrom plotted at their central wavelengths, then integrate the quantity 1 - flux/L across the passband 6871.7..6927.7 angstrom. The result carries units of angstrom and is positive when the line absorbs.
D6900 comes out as 0.9 angstrom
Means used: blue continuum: 4.07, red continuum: 5.06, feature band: 4.41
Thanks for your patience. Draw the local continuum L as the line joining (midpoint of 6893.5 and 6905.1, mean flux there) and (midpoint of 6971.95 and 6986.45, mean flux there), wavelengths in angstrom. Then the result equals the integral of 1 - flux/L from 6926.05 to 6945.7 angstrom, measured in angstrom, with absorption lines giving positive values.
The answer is -1.38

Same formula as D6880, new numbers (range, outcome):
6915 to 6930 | 4.72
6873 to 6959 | 4.66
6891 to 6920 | 4.47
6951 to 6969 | 5.07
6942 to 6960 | 5.11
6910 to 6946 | 4.84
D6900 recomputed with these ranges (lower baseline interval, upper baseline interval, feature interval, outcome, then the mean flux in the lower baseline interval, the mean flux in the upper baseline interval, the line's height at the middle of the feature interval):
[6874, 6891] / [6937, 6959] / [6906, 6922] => 0.3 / 4.22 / 5.1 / 4.64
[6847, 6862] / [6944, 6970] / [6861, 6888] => 0.7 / 4.02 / 5.07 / 4.22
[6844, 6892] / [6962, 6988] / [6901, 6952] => -2.2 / 4.1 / 5.02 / 4.6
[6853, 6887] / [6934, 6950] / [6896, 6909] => 0.3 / 4.07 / 5.07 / 4.52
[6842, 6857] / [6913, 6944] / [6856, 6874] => 1.1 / 4.09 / 4.86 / 4.24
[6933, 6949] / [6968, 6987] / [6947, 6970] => -0.1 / 5.07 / 5.02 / 5.05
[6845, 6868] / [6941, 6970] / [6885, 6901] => 0.3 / 4.02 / 5.07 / 4.41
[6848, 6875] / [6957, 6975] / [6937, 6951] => -0.9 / 4.01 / 5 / 4.79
